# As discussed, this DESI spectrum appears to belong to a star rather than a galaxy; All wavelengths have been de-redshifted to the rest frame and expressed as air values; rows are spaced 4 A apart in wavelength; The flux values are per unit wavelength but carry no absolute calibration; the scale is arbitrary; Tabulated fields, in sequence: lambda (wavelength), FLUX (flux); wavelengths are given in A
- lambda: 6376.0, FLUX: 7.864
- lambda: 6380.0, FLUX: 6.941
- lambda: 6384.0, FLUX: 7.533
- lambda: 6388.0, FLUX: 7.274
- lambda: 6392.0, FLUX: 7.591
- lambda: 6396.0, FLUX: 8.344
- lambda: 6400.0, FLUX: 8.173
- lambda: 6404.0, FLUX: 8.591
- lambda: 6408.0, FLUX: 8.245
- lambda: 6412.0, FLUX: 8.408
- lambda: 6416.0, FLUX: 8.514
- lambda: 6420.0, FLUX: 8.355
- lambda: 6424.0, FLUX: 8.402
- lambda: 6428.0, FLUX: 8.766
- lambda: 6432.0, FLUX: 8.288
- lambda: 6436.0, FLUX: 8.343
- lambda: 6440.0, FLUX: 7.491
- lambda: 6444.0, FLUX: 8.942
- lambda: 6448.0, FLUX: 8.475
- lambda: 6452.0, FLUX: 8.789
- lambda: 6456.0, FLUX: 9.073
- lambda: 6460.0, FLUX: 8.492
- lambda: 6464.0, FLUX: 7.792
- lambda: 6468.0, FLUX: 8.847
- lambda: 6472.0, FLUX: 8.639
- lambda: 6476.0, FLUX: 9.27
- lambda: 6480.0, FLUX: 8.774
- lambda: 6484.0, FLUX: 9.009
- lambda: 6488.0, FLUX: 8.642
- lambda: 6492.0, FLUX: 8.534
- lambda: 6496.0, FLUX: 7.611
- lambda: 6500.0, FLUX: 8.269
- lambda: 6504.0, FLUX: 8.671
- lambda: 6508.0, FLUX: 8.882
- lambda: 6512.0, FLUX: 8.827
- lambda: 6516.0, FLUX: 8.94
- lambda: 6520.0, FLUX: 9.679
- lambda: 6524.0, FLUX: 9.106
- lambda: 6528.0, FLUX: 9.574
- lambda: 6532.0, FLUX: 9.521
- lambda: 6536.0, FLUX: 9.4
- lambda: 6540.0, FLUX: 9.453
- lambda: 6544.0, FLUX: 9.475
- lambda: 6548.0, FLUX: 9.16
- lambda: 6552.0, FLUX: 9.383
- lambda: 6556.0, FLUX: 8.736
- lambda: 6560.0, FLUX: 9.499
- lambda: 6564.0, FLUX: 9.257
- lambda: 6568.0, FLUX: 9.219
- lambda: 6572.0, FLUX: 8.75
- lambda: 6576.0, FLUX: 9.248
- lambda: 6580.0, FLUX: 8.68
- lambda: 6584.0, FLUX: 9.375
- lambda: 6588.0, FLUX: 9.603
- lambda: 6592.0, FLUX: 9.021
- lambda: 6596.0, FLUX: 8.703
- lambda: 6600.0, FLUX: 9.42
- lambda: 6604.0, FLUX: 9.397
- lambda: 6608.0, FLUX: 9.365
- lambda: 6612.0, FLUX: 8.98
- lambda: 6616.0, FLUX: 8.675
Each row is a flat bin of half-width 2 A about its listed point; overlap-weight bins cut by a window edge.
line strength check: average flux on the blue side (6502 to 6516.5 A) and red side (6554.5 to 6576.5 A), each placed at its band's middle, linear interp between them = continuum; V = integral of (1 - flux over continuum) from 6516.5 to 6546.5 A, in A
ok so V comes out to -1.6 A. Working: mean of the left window 8.82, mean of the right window 9.12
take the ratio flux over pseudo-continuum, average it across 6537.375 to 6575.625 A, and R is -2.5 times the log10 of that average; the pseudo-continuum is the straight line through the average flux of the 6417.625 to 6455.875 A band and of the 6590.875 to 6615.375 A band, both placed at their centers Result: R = -0.034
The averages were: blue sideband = 8.46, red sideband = 9.13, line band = 9.22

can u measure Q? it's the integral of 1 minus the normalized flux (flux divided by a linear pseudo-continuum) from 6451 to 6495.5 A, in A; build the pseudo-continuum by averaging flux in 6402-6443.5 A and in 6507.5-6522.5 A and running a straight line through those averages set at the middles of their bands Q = 0.5 A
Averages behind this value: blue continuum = 8.36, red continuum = 9.1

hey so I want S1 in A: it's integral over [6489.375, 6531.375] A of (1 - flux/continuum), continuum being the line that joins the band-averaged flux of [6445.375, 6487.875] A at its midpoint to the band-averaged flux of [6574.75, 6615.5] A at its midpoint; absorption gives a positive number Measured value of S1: 0.2 A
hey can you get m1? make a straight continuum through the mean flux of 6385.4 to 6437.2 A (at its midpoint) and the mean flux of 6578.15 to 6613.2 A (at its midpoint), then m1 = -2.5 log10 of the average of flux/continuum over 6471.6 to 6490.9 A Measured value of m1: -0.03 mag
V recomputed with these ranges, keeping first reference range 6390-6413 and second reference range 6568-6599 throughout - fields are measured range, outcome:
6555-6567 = -0.31 A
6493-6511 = 0.62 A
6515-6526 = -0.61 A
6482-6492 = -0.17 A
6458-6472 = 0.17 A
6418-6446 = -0.03 A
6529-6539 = -0.71 A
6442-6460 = -0.71 A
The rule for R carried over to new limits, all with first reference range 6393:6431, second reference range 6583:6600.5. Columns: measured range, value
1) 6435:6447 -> 0.03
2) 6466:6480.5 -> -0.03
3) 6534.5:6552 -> -0.05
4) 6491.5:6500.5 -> 0.09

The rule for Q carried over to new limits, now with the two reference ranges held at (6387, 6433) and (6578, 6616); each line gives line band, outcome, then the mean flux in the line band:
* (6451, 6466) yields -0.05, 8.52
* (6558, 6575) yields -0.35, 9.19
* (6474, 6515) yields 0.03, 8.66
